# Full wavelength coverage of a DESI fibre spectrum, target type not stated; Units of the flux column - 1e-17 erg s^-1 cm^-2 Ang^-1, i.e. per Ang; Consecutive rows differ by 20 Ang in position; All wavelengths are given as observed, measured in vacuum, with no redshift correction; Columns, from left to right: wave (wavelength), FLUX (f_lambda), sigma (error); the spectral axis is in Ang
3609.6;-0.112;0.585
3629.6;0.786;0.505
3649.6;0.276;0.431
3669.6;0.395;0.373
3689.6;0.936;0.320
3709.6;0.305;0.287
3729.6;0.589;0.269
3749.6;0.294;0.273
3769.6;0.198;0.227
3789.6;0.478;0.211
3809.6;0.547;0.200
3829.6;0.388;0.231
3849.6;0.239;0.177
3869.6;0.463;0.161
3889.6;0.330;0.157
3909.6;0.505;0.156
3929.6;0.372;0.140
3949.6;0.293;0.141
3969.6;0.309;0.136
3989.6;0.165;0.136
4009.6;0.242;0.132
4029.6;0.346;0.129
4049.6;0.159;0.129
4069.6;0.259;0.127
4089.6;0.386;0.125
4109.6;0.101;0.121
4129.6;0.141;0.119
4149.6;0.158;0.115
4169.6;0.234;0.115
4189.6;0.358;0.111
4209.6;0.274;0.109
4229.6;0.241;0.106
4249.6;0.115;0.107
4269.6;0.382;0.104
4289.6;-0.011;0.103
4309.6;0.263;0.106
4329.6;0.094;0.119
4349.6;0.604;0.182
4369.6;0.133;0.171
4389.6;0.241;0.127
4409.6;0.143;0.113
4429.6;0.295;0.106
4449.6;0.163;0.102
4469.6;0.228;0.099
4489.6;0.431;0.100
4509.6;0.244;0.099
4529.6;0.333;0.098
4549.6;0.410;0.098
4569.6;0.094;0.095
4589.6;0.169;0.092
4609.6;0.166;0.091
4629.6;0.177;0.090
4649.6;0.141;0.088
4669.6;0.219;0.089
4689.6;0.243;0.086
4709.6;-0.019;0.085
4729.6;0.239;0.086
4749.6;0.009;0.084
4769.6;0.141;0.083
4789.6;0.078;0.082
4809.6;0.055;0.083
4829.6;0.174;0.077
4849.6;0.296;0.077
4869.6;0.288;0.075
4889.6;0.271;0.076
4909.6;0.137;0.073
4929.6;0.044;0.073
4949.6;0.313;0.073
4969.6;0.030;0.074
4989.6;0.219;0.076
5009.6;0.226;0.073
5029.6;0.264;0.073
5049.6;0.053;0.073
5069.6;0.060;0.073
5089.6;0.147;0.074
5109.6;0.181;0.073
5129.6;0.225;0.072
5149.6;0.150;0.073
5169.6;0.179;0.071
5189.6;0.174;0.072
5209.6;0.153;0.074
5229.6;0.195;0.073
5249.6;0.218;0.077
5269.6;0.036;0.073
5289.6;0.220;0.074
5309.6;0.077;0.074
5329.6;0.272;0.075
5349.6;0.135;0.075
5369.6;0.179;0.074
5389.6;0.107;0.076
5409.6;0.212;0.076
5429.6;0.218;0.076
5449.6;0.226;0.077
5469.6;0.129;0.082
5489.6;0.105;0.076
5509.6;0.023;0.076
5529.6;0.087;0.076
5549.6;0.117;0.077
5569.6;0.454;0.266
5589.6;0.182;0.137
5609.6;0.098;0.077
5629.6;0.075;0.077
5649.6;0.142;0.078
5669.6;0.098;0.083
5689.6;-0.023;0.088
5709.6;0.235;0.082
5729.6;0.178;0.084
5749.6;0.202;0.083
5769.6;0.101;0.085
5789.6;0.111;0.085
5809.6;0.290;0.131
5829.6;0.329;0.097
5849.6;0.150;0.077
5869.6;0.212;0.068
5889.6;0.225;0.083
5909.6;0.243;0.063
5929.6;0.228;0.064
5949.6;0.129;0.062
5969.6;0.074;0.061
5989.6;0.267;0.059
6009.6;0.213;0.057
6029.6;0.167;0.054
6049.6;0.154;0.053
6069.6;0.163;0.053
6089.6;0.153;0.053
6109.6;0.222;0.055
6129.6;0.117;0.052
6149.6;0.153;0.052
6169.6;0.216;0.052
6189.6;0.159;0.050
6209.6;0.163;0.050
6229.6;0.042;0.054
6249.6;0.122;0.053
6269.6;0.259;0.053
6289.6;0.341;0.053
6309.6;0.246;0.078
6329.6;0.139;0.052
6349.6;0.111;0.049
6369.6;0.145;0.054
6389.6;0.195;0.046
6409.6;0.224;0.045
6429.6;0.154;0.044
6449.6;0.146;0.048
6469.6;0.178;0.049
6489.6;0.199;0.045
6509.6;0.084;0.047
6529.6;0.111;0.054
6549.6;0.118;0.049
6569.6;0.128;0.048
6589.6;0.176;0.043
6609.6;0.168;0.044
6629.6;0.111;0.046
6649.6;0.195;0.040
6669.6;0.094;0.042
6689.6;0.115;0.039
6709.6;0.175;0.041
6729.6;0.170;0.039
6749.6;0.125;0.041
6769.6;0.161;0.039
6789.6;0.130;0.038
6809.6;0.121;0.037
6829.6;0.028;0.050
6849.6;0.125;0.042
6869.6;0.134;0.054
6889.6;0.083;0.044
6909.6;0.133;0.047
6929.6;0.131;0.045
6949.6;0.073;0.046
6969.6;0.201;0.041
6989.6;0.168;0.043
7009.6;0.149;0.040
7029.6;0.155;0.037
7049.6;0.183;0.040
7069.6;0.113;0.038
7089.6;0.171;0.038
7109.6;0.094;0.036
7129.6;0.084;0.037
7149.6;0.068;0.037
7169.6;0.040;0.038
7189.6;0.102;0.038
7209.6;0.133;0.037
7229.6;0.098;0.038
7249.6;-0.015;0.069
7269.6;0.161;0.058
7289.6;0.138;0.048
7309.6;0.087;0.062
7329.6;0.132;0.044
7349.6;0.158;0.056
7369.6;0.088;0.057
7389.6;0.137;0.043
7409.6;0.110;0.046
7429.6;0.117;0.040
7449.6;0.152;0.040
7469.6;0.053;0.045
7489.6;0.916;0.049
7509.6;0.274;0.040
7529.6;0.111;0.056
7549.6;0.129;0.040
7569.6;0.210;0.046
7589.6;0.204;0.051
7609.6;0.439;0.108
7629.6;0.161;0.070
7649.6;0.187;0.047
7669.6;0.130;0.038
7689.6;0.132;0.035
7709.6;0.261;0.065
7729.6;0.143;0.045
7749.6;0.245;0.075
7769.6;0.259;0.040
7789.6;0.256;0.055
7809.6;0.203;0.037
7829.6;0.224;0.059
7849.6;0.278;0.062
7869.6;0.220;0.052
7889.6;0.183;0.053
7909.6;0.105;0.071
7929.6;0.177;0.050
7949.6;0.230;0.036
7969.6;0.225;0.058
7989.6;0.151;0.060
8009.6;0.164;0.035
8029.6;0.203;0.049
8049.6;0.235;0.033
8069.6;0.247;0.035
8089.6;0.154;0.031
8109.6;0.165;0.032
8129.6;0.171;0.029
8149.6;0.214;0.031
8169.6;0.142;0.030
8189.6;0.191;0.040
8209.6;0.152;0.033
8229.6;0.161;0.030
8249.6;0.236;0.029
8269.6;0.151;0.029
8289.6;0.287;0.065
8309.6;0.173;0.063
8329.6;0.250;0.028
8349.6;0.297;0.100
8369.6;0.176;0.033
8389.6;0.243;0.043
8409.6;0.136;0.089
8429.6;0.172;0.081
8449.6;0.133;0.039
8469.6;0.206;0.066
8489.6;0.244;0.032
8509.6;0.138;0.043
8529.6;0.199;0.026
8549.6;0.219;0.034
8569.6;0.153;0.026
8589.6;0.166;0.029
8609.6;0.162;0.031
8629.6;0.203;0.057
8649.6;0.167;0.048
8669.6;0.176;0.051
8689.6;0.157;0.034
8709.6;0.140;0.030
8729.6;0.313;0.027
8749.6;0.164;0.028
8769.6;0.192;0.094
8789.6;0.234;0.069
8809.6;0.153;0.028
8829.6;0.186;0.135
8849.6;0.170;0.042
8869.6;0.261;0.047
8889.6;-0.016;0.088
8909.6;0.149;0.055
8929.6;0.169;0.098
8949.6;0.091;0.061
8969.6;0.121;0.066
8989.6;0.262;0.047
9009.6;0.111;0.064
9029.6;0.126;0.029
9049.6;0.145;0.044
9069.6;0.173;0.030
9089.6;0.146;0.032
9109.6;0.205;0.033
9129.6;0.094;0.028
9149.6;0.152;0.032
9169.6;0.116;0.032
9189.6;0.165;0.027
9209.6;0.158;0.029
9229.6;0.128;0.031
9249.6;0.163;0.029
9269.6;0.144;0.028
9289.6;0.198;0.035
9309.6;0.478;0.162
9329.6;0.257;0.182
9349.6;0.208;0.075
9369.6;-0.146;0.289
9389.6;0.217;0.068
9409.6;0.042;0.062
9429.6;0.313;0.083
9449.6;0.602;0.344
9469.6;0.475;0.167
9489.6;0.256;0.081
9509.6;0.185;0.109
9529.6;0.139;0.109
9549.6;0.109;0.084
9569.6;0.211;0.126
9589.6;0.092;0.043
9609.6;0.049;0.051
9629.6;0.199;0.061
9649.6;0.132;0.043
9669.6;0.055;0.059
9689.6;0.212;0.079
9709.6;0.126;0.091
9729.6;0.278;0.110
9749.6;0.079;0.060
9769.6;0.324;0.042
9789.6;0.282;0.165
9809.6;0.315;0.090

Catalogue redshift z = 1.010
